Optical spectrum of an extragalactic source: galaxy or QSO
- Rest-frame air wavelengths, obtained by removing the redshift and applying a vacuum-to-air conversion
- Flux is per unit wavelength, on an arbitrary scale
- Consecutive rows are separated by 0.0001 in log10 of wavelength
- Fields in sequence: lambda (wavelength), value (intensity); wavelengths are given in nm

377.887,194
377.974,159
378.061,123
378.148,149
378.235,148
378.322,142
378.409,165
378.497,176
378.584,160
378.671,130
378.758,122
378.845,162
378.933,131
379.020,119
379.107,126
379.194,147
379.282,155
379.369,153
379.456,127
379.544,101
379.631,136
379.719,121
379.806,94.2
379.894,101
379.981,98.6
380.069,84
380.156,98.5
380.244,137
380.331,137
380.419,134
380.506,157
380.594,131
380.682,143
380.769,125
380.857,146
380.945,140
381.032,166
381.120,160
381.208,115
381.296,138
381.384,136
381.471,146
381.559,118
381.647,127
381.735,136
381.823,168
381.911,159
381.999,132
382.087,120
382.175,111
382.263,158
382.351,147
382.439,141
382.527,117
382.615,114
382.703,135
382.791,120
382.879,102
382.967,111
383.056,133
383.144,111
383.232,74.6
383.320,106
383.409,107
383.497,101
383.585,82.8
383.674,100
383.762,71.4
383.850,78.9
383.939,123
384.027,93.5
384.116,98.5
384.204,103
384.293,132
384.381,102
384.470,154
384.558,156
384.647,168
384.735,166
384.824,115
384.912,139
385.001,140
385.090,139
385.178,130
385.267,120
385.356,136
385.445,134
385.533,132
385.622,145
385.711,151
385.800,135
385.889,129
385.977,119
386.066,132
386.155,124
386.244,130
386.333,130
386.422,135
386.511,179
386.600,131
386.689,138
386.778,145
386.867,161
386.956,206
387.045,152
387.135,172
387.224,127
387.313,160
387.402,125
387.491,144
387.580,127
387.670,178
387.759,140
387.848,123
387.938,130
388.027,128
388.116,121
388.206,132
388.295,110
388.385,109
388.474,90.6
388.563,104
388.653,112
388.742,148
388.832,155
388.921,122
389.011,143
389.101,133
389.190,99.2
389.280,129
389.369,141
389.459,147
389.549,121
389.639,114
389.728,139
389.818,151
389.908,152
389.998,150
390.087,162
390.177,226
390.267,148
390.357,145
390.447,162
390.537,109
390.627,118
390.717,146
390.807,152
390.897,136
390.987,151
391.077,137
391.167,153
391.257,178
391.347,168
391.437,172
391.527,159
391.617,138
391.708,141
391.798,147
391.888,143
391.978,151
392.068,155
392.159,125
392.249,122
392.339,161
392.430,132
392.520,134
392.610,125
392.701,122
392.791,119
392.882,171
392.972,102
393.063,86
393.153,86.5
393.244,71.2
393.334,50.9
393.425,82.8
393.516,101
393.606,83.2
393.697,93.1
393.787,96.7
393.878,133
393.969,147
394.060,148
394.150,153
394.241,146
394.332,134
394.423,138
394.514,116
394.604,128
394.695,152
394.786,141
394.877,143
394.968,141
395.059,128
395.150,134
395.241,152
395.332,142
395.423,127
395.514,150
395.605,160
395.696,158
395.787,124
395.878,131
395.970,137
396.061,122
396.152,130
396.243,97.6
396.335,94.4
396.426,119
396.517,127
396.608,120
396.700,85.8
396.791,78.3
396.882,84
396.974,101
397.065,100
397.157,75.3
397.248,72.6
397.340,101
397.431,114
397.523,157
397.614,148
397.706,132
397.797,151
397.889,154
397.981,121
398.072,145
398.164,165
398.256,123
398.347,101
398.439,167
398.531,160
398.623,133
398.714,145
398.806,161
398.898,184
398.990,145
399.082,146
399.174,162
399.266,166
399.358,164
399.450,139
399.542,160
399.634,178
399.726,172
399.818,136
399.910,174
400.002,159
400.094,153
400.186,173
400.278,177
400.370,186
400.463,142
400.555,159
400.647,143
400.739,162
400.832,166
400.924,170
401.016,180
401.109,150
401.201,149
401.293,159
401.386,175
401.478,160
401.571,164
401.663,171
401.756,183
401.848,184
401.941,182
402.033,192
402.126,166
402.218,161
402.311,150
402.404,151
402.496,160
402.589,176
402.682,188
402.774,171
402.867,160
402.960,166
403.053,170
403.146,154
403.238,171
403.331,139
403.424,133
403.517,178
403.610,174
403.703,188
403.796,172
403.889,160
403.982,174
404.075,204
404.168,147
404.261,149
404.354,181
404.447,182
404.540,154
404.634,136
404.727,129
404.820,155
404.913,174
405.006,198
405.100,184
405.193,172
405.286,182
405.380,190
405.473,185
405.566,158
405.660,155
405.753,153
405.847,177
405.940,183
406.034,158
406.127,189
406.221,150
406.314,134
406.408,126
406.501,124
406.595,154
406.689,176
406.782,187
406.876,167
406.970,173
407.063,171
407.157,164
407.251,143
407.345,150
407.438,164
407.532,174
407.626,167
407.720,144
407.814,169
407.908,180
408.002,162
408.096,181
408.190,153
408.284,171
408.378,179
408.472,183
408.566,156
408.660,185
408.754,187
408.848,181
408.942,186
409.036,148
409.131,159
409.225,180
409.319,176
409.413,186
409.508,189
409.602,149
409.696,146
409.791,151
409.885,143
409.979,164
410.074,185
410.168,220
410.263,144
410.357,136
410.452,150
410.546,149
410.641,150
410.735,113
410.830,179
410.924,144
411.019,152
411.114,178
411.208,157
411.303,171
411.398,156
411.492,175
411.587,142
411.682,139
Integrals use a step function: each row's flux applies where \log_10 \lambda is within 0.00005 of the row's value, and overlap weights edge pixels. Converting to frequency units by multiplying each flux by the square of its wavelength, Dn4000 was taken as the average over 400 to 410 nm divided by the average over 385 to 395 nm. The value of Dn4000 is 1.33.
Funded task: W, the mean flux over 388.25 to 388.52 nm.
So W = 104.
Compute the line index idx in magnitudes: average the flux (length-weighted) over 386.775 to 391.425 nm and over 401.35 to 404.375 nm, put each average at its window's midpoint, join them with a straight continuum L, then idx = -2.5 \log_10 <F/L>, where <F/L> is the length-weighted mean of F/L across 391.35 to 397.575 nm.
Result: 0.22 mag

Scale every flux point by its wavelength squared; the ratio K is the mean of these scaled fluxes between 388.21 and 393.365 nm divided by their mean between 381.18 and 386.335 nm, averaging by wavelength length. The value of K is 1.12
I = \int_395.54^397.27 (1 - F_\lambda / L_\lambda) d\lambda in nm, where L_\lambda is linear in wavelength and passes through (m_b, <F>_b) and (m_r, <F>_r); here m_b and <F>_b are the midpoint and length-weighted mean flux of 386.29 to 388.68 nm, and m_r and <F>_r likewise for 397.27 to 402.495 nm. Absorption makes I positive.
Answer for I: 0.44 nm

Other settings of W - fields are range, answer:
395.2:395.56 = 143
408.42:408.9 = 179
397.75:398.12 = 143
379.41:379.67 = 121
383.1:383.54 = 100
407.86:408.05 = 171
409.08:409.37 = 172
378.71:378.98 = 138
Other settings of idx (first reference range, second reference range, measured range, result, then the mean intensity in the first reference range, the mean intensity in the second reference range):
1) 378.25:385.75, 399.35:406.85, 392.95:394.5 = 0.337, 128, 165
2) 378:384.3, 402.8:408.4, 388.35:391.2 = 0.019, 127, 165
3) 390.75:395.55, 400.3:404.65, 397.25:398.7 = 0.102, 132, 166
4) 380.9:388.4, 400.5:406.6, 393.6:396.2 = 0.113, 131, 165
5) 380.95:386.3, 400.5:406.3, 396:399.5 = 0.205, 127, 167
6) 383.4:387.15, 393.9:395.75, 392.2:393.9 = 0.271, 131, 142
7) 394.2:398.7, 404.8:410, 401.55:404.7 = -0.106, 128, 167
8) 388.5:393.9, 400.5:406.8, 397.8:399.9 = 0.008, 132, 165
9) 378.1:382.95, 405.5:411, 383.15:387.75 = 0.066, 134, 163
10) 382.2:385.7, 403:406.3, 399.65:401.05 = -0.041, 122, 167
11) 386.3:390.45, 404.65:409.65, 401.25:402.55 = -0.058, 140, 167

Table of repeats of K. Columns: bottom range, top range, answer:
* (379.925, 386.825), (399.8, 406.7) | 1.43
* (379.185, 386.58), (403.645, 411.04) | 1.47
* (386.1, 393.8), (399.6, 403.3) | 1.31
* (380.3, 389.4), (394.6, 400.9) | 1.14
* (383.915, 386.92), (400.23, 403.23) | 1.34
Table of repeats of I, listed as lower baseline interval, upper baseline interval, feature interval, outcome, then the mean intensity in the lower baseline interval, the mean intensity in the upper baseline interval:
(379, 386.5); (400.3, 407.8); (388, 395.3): 0.512 nm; 127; 165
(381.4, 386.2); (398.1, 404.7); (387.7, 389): 0.100 nm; 125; 162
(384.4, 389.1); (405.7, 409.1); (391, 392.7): -0.021 nm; 138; 165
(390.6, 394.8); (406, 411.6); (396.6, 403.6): -0.243 nm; 131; 163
